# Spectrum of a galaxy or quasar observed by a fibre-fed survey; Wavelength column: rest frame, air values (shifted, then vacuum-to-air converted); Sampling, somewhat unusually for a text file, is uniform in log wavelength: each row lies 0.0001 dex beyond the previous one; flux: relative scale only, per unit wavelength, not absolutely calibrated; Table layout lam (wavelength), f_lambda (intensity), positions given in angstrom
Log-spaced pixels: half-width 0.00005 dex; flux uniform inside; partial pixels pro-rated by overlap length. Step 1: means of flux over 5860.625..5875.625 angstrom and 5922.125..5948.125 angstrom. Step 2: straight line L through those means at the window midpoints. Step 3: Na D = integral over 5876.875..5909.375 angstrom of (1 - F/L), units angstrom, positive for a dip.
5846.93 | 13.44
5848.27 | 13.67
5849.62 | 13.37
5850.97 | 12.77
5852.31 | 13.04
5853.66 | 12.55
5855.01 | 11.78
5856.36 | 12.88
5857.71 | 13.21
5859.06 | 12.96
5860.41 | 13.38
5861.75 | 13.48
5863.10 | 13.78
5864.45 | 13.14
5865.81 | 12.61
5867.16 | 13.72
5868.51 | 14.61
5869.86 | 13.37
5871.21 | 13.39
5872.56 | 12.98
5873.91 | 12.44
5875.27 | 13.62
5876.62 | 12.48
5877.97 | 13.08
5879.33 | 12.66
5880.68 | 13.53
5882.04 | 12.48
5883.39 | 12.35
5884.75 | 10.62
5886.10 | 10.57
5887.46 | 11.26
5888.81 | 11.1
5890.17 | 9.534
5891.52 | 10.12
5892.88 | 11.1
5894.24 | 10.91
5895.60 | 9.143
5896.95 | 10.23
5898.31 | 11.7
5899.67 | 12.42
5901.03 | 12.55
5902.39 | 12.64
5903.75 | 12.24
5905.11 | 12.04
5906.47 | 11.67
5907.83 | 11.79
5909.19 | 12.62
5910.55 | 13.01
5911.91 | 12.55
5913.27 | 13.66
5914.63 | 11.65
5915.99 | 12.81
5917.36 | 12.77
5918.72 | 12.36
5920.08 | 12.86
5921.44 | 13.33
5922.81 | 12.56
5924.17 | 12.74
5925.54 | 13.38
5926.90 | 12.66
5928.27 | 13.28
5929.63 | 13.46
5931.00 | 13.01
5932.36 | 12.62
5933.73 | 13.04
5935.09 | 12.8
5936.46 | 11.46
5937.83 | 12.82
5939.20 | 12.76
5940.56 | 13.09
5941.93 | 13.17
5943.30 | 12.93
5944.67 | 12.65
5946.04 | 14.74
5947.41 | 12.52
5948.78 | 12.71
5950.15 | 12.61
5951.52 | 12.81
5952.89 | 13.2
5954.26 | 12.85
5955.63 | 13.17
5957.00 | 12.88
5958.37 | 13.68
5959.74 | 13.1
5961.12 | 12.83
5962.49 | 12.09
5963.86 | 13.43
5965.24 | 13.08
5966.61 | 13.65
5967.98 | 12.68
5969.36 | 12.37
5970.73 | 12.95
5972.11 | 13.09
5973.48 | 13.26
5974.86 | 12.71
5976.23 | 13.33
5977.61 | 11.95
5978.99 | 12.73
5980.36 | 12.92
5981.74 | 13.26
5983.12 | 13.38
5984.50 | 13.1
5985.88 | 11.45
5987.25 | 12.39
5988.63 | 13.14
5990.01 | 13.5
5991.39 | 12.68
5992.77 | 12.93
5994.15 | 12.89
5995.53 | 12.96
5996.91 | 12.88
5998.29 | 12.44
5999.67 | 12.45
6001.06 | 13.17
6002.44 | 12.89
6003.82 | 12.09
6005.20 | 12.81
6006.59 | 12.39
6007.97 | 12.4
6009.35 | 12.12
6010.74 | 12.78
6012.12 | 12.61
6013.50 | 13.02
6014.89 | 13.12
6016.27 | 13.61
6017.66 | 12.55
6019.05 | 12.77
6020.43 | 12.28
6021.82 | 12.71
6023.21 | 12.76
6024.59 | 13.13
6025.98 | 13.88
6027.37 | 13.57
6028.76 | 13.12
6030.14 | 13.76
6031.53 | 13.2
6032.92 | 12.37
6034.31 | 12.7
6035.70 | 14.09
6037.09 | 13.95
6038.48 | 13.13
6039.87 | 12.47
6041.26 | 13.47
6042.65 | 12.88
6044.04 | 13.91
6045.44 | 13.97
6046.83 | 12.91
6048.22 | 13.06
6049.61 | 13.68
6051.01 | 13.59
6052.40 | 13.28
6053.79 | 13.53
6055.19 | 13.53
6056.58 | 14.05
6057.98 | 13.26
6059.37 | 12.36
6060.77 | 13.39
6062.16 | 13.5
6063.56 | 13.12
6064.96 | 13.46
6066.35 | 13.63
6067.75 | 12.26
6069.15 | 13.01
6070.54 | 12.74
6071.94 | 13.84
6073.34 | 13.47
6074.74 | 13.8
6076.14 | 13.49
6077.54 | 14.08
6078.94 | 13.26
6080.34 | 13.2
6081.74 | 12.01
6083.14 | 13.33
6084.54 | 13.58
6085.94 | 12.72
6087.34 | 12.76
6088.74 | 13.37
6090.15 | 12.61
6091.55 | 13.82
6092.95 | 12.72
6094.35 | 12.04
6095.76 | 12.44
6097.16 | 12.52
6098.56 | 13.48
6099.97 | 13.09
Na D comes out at 4.0 angstrom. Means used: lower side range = 13.4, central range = 11.6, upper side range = 12.9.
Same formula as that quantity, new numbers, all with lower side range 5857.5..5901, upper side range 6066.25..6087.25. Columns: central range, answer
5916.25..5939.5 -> -0.6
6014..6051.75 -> -0.6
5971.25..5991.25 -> -0.2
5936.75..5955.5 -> -0.6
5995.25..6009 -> 0.2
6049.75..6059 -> -0.3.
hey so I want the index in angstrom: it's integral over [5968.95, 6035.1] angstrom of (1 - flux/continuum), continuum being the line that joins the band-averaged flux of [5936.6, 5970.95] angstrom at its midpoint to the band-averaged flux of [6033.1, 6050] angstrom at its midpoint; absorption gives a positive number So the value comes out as 1.6 angstrom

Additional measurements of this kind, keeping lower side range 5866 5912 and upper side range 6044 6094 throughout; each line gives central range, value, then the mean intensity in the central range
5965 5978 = -0.3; 12.9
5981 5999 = -0.1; 12.8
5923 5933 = -0.5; 13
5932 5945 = -0.4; 12.7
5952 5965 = -0.5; 13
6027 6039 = -0.3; 13.3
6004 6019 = 0.2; 12.7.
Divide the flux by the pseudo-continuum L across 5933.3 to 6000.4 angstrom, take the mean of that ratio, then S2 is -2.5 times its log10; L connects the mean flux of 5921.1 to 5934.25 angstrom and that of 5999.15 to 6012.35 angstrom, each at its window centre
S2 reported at -0.01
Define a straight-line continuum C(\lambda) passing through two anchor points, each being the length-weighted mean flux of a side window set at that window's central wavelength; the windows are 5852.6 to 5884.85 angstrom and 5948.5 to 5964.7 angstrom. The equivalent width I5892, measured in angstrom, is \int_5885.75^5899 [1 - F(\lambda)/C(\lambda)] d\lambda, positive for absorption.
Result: 2.5 angstrom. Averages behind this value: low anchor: 13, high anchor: 13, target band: 10.6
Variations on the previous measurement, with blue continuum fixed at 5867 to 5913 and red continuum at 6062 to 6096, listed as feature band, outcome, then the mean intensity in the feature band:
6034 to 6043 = -0.3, 13.3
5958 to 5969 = -0.5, 13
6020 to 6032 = -0.3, 13.2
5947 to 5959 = -0.5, 12.9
